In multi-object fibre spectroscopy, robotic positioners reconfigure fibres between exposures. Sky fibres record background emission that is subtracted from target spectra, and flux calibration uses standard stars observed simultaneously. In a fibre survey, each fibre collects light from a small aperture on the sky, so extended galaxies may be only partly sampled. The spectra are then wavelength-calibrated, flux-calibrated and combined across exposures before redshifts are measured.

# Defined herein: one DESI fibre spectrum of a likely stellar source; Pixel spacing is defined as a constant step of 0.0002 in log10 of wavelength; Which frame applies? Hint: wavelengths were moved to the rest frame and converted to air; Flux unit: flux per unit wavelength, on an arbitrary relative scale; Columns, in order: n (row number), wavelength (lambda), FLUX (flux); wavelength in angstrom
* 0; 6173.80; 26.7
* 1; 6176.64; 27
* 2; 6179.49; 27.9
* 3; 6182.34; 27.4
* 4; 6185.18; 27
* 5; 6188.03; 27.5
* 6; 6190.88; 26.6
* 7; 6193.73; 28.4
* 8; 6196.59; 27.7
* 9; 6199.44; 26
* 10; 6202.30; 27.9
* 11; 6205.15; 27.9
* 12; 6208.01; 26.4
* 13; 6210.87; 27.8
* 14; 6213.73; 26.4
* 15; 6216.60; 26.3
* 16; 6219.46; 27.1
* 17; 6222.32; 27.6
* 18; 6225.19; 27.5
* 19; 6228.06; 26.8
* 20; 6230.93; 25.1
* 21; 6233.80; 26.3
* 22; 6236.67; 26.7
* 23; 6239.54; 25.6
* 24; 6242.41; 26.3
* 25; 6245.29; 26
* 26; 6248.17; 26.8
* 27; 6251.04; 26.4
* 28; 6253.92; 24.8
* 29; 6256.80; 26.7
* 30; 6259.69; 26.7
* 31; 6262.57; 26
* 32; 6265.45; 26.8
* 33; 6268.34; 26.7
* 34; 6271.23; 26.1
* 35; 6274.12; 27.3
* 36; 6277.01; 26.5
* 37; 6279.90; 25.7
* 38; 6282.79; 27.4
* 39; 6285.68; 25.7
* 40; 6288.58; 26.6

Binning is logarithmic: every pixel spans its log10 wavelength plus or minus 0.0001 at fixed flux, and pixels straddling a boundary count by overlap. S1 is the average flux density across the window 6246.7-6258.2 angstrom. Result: 26.2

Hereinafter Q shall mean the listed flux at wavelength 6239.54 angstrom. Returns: 25.6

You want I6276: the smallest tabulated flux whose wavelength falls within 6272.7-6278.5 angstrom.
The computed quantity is 26.5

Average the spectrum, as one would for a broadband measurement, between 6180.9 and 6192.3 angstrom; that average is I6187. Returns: 27.1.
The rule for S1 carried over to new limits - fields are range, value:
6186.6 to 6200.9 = 27.2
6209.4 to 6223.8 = 27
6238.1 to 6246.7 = 26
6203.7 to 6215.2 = 27.1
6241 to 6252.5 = 26.4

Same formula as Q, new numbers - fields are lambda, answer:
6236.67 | 26.7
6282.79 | 27.4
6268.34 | 26.7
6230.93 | 25.1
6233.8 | 26.3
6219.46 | 27.1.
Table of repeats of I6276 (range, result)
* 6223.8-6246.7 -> 25.1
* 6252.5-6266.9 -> 24.8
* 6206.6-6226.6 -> 26.3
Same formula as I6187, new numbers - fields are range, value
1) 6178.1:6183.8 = 27.7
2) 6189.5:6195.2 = 27.5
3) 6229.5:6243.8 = 26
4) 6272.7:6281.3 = 26.5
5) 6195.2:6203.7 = 27.2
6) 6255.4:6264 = 26.5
